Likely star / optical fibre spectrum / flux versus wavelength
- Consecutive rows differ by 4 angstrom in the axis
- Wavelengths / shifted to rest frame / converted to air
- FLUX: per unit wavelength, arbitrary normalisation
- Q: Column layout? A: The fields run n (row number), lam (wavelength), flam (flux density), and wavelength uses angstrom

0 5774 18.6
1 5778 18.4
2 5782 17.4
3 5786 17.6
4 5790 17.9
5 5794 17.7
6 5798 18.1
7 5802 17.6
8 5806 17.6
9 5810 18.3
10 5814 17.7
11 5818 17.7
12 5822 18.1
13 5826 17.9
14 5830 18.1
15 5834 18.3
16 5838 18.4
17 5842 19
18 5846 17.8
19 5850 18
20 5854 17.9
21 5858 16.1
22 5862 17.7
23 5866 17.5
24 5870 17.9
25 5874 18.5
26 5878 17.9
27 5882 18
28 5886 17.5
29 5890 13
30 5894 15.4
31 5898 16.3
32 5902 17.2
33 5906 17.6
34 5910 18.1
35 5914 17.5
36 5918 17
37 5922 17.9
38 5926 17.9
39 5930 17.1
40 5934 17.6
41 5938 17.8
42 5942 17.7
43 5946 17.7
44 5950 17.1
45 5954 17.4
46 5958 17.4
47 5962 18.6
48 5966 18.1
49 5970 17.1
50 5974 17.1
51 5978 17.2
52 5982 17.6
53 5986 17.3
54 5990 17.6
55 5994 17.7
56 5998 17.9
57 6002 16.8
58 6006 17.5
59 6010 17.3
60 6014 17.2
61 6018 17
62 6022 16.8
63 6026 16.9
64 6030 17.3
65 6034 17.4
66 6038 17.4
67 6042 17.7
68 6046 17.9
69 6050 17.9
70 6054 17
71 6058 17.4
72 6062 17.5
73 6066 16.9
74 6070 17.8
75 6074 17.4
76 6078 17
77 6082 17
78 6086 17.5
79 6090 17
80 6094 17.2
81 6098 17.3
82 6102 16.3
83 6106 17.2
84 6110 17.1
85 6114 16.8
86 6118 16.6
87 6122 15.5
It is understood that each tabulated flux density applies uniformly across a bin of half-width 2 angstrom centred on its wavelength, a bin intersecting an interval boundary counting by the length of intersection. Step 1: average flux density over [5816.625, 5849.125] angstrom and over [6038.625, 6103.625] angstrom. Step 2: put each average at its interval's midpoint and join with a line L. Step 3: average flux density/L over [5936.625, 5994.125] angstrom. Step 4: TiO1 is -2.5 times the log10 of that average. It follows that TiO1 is 0.01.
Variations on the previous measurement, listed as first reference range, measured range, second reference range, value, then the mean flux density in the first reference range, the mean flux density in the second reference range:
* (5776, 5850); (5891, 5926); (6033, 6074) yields 0.05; 18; 17.5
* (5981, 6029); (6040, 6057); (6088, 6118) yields -0.03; 17.3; 17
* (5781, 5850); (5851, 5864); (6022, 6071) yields 0.04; 18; 17.4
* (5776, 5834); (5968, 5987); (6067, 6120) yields 0.01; 17.9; 17.1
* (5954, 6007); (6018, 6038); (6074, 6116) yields 0.01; 17.5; 17.1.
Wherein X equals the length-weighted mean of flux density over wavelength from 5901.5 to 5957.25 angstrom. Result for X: 17.5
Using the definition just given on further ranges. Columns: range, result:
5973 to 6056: 17.4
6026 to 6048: 17.5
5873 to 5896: 16.6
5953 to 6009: 17.5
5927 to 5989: 17.5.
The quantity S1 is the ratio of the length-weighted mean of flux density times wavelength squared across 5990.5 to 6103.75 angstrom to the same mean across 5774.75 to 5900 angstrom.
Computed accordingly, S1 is 1.05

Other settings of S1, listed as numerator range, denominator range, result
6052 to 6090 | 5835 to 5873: 1.04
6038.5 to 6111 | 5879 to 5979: 1.05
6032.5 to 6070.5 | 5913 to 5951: 1.04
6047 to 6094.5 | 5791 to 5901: 1.06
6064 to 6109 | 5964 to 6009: 1.02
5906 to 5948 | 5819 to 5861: 1.01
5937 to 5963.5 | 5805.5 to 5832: 1.03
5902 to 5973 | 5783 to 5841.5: 1.02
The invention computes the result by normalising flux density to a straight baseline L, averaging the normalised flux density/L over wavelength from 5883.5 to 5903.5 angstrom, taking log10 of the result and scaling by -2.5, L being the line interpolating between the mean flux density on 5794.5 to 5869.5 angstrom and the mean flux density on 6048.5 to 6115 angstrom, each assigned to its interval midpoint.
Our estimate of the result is 0.117 mag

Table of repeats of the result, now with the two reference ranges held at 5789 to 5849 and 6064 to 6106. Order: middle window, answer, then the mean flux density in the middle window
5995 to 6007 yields 0.00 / 17.4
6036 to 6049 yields -0.03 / 17.7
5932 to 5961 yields 0.00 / 17.6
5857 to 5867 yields 0.04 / 17.2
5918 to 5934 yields 0.01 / 17.6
